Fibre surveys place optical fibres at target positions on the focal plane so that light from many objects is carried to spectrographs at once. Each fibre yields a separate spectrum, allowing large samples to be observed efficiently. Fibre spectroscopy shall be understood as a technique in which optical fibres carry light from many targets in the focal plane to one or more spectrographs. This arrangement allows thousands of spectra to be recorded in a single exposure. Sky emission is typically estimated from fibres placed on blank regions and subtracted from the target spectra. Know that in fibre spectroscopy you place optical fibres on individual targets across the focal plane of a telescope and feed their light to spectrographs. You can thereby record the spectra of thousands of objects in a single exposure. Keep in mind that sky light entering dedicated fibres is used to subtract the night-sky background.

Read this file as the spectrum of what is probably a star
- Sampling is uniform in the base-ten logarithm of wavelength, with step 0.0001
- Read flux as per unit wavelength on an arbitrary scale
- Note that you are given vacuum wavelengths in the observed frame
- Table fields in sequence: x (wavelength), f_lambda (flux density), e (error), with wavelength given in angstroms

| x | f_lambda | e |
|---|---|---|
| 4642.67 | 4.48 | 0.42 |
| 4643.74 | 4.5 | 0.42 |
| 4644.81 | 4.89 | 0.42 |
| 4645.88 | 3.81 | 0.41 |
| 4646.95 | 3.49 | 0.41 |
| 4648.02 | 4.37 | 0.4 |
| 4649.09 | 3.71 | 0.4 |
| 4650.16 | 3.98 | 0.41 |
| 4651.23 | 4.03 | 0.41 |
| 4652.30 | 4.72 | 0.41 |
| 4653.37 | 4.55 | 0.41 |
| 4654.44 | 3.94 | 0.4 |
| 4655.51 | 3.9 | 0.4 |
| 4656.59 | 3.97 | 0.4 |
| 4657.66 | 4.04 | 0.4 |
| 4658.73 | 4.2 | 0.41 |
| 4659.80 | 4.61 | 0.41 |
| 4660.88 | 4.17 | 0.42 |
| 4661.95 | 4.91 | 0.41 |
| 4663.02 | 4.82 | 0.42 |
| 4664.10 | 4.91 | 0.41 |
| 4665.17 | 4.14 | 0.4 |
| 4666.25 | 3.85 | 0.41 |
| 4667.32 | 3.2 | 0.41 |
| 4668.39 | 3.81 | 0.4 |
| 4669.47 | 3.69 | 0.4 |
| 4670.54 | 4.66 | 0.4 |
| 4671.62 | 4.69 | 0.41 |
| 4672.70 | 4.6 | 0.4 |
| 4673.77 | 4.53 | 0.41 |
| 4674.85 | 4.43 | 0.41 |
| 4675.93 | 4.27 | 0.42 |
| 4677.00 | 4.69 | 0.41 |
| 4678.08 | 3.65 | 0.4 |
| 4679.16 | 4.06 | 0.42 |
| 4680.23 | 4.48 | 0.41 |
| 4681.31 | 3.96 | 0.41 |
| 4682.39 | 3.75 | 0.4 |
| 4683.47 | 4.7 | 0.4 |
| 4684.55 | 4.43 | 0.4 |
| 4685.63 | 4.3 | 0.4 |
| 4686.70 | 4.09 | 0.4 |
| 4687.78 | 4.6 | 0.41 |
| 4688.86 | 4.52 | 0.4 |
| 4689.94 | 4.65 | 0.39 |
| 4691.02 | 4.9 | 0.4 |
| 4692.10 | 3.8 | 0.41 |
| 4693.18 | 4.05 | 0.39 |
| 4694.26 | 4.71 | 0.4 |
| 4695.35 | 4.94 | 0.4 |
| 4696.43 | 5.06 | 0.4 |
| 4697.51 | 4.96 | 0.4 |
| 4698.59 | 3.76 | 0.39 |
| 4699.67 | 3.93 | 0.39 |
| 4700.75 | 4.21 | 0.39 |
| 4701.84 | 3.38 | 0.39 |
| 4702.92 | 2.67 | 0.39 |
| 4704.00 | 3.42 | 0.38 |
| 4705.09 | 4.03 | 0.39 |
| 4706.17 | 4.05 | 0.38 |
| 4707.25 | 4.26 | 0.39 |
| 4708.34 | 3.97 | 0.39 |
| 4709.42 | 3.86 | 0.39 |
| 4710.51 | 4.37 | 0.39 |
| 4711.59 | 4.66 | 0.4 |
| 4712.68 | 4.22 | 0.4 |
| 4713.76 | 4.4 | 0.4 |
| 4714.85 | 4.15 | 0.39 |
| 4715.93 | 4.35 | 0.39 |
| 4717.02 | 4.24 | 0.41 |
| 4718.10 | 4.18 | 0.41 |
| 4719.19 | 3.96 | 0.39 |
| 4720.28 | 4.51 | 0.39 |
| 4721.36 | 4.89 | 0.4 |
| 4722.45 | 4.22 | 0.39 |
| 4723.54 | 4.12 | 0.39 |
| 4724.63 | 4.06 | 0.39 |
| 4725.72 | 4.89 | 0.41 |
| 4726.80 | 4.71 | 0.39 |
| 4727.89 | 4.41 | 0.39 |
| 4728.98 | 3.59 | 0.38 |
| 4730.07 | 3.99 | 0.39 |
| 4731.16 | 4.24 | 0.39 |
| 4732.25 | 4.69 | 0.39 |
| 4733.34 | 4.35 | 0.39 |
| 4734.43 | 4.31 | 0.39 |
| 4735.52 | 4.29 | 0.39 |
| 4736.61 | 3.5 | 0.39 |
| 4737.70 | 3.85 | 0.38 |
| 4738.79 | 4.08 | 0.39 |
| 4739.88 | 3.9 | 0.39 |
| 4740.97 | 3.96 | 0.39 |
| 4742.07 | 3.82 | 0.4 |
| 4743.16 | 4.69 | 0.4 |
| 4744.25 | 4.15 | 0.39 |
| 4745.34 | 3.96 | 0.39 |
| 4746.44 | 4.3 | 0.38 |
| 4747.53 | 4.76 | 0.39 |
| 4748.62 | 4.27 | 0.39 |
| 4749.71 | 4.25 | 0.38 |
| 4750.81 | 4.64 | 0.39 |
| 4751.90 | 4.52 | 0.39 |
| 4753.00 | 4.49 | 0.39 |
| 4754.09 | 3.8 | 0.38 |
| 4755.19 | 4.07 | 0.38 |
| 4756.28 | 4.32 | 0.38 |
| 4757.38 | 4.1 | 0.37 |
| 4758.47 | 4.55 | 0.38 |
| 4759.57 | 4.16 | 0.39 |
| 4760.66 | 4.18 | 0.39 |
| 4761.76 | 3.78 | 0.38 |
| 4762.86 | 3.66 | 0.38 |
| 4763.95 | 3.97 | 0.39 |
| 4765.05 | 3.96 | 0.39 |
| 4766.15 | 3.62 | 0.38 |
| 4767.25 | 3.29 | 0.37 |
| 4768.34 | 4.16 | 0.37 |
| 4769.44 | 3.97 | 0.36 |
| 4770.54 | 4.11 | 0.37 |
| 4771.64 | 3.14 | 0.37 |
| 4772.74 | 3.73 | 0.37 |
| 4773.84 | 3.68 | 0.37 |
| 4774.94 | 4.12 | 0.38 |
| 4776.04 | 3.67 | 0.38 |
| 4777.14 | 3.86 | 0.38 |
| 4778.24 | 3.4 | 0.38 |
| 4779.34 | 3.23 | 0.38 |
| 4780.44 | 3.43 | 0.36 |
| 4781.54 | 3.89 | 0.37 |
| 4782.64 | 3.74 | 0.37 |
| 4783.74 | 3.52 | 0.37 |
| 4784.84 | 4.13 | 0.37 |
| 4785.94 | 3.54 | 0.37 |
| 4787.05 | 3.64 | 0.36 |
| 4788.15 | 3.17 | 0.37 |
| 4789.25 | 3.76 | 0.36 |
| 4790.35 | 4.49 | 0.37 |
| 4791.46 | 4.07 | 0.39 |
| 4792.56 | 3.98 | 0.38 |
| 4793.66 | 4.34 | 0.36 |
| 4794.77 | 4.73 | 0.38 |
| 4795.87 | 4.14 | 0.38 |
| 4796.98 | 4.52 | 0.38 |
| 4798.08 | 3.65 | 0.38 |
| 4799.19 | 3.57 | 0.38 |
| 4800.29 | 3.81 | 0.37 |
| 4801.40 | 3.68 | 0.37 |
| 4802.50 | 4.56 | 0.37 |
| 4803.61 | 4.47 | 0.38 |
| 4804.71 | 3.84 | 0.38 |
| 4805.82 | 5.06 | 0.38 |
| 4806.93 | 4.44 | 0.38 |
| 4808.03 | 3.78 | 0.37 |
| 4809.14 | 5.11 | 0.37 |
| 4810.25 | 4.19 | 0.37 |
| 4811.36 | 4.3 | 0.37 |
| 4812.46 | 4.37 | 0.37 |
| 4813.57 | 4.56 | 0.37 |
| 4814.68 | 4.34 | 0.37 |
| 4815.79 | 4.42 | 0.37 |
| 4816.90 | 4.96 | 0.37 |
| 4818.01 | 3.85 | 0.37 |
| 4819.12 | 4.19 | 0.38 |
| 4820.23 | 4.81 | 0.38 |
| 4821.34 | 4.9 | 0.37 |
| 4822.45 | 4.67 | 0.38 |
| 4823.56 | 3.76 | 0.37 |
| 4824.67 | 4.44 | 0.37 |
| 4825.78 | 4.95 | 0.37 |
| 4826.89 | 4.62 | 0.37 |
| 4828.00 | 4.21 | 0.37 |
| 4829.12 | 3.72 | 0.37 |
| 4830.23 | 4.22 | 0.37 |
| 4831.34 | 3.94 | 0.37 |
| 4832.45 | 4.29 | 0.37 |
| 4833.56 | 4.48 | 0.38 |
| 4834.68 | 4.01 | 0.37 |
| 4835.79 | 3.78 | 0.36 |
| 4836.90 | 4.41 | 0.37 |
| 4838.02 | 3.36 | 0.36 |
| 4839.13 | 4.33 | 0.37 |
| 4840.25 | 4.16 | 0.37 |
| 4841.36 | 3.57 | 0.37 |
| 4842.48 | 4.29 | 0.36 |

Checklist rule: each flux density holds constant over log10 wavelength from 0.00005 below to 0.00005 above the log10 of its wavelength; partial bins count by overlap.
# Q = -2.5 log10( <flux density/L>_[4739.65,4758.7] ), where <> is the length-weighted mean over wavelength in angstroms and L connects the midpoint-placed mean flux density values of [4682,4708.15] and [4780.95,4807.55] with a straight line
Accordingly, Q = -0.04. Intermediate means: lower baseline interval 4.21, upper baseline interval 4.03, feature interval 4.25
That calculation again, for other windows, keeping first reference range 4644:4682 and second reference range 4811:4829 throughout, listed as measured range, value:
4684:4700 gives -0.05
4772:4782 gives 0.20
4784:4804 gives 0.10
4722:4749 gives 0.03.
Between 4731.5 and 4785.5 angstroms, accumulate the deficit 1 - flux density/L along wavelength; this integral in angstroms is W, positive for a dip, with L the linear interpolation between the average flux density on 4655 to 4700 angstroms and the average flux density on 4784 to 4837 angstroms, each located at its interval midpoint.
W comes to 3.3 angstroms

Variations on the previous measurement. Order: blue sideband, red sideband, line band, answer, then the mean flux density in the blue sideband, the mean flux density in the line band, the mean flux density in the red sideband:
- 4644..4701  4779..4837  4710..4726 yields -0.35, 4.29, 4.34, 4.17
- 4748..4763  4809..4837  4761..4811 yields 4.12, 4.22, 3.93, 4.35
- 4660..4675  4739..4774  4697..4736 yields 0.02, 4.32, 4.17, 4.06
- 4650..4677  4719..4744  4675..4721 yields 0.29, 4.28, 4.22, 4.22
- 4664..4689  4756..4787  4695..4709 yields 0.30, 4.24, 4.04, 3.81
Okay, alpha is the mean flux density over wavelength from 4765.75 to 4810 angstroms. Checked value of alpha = 3.93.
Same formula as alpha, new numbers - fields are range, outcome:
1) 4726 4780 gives 4.05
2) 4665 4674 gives 4.12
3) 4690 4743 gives 4.19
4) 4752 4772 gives 3.98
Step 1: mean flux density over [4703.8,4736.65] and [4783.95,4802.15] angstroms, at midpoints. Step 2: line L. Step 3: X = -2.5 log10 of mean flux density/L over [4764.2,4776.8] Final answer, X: 0.07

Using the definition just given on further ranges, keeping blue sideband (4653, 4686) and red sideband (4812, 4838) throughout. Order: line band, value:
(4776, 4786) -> 0.179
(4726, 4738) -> 0.021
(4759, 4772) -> 0.121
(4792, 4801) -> 0.058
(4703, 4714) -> 0.056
